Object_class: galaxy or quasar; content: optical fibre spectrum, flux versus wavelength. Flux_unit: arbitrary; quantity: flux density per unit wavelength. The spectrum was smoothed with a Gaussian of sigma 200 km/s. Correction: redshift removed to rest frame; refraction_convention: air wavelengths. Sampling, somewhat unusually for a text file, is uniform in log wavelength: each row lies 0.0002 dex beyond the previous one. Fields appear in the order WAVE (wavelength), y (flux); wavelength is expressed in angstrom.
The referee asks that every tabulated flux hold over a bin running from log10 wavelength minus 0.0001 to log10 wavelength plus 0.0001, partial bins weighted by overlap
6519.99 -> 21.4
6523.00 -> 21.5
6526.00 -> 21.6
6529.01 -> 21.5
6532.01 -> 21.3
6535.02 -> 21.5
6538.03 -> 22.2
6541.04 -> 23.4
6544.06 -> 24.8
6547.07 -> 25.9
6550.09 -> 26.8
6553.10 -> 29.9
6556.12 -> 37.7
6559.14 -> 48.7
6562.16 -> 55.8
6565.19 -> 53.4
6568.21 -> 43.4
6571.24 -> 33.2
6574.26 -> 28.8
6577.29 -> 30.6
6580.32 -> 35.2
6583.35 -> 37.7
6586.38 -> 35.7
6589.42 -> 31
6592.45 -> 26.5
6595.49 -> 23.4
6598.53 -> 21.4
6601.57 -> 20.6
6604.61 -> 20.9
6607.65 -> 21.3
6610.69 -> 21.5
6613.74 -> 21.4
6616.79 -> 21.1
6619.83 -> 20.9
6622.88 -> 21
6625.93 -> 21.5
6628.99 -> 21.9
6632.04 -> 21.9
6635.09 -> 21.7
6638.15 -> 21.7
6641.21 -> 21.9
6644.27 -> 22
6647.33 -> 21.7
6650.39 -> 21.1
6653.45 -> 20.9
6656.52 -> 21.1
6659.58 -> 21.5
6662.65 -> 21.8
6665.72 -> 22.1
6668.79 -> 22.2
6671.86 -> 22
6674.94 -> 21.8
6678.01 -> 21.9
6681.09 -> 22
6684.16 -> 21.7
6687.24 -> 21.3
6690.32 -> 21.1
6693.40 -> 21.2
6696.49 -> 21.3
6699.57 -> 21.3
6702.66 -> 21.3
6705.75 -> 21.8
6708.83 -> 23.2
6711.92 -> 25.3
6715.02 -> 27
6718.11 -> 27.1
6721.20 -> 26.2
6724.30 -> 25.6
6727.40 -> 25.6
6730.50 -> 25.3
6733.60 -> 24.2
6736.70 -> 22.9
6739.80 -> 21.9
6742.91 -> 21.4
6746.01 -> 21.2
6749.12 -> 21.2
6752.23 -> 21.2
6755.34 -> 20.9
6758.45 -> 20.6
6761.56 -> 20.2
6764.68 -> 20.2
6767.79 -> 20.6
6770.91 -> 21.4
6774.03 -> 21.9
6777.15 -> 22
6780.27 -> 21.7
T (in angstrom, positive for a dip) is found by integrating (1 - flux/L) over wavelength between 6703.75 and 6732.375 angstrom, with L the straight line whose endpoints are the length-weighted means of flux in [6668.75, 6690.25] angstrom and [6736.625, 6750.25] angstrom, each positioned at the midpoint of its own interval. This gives -4.6 angstrom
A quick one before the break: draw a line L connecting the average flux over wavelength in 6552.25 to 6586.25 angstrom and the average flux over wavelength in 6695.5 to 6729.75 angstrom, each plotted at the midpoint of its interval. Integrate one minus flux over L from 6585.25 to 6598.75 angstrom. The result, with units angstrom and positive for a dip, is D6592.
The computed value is 3.34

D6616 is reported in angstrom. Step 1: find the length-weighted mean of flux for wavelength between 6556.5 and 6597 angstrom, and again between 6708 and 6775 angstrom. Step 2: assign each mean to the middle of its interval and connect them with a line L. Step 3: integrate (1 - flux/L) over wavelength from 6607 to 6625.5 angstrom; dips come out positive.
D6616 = 6.9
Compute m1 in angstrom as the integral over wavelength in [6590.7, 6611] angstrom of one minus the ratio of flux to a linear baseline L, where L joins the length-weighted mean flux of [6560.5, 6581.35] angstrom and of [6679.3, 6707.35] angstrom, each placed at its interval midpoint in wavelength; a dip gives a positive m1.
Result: 7.6 angstrom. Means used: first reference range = 40.2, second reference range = 21.5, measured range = 22.4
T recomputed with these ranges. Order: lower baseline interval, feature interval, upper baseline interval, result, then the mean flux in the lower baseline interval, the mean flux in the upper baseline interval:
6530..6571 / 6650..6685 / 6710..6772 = 6.84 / 33.3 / 23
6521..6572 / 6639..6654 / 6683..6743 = 2.80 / 31.2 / 23.4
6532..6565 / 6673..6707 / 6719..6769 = 4.91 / 32.1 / 22.5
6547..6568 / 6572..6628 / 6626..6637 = 8.27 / 40.9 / 21.8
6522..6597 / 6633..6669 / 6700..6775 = 7.11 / 31.3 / 22.8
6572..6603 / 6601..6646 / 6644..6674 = 6.86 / 29.2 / 21.6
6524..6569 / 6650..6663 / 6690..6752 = 2.52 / 31.6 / 23.3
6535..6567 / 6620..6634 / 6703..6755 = 3.88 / 34.3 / 23.7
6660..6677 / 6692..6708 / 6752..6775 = 0.08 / 21.9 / 20.8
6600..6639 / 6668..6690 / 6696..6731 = 1.35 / 21.3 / 24.3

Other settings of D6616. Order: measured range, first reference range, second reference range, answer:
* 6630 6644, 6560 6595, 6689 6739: 4.2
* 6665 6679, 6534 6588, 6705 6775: 2.7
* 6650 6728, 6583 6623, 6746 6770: -1.3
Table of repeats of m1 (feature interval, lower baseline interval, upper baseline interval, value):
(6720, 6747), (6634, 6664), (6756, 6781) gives -3.4 angstrom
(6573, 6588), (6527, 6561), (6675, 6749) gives -3.9 angstrom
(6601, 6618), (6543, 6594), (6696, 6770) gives 5.9 angstrom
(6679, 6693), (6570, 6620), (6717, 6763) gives 1.6 angstrom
